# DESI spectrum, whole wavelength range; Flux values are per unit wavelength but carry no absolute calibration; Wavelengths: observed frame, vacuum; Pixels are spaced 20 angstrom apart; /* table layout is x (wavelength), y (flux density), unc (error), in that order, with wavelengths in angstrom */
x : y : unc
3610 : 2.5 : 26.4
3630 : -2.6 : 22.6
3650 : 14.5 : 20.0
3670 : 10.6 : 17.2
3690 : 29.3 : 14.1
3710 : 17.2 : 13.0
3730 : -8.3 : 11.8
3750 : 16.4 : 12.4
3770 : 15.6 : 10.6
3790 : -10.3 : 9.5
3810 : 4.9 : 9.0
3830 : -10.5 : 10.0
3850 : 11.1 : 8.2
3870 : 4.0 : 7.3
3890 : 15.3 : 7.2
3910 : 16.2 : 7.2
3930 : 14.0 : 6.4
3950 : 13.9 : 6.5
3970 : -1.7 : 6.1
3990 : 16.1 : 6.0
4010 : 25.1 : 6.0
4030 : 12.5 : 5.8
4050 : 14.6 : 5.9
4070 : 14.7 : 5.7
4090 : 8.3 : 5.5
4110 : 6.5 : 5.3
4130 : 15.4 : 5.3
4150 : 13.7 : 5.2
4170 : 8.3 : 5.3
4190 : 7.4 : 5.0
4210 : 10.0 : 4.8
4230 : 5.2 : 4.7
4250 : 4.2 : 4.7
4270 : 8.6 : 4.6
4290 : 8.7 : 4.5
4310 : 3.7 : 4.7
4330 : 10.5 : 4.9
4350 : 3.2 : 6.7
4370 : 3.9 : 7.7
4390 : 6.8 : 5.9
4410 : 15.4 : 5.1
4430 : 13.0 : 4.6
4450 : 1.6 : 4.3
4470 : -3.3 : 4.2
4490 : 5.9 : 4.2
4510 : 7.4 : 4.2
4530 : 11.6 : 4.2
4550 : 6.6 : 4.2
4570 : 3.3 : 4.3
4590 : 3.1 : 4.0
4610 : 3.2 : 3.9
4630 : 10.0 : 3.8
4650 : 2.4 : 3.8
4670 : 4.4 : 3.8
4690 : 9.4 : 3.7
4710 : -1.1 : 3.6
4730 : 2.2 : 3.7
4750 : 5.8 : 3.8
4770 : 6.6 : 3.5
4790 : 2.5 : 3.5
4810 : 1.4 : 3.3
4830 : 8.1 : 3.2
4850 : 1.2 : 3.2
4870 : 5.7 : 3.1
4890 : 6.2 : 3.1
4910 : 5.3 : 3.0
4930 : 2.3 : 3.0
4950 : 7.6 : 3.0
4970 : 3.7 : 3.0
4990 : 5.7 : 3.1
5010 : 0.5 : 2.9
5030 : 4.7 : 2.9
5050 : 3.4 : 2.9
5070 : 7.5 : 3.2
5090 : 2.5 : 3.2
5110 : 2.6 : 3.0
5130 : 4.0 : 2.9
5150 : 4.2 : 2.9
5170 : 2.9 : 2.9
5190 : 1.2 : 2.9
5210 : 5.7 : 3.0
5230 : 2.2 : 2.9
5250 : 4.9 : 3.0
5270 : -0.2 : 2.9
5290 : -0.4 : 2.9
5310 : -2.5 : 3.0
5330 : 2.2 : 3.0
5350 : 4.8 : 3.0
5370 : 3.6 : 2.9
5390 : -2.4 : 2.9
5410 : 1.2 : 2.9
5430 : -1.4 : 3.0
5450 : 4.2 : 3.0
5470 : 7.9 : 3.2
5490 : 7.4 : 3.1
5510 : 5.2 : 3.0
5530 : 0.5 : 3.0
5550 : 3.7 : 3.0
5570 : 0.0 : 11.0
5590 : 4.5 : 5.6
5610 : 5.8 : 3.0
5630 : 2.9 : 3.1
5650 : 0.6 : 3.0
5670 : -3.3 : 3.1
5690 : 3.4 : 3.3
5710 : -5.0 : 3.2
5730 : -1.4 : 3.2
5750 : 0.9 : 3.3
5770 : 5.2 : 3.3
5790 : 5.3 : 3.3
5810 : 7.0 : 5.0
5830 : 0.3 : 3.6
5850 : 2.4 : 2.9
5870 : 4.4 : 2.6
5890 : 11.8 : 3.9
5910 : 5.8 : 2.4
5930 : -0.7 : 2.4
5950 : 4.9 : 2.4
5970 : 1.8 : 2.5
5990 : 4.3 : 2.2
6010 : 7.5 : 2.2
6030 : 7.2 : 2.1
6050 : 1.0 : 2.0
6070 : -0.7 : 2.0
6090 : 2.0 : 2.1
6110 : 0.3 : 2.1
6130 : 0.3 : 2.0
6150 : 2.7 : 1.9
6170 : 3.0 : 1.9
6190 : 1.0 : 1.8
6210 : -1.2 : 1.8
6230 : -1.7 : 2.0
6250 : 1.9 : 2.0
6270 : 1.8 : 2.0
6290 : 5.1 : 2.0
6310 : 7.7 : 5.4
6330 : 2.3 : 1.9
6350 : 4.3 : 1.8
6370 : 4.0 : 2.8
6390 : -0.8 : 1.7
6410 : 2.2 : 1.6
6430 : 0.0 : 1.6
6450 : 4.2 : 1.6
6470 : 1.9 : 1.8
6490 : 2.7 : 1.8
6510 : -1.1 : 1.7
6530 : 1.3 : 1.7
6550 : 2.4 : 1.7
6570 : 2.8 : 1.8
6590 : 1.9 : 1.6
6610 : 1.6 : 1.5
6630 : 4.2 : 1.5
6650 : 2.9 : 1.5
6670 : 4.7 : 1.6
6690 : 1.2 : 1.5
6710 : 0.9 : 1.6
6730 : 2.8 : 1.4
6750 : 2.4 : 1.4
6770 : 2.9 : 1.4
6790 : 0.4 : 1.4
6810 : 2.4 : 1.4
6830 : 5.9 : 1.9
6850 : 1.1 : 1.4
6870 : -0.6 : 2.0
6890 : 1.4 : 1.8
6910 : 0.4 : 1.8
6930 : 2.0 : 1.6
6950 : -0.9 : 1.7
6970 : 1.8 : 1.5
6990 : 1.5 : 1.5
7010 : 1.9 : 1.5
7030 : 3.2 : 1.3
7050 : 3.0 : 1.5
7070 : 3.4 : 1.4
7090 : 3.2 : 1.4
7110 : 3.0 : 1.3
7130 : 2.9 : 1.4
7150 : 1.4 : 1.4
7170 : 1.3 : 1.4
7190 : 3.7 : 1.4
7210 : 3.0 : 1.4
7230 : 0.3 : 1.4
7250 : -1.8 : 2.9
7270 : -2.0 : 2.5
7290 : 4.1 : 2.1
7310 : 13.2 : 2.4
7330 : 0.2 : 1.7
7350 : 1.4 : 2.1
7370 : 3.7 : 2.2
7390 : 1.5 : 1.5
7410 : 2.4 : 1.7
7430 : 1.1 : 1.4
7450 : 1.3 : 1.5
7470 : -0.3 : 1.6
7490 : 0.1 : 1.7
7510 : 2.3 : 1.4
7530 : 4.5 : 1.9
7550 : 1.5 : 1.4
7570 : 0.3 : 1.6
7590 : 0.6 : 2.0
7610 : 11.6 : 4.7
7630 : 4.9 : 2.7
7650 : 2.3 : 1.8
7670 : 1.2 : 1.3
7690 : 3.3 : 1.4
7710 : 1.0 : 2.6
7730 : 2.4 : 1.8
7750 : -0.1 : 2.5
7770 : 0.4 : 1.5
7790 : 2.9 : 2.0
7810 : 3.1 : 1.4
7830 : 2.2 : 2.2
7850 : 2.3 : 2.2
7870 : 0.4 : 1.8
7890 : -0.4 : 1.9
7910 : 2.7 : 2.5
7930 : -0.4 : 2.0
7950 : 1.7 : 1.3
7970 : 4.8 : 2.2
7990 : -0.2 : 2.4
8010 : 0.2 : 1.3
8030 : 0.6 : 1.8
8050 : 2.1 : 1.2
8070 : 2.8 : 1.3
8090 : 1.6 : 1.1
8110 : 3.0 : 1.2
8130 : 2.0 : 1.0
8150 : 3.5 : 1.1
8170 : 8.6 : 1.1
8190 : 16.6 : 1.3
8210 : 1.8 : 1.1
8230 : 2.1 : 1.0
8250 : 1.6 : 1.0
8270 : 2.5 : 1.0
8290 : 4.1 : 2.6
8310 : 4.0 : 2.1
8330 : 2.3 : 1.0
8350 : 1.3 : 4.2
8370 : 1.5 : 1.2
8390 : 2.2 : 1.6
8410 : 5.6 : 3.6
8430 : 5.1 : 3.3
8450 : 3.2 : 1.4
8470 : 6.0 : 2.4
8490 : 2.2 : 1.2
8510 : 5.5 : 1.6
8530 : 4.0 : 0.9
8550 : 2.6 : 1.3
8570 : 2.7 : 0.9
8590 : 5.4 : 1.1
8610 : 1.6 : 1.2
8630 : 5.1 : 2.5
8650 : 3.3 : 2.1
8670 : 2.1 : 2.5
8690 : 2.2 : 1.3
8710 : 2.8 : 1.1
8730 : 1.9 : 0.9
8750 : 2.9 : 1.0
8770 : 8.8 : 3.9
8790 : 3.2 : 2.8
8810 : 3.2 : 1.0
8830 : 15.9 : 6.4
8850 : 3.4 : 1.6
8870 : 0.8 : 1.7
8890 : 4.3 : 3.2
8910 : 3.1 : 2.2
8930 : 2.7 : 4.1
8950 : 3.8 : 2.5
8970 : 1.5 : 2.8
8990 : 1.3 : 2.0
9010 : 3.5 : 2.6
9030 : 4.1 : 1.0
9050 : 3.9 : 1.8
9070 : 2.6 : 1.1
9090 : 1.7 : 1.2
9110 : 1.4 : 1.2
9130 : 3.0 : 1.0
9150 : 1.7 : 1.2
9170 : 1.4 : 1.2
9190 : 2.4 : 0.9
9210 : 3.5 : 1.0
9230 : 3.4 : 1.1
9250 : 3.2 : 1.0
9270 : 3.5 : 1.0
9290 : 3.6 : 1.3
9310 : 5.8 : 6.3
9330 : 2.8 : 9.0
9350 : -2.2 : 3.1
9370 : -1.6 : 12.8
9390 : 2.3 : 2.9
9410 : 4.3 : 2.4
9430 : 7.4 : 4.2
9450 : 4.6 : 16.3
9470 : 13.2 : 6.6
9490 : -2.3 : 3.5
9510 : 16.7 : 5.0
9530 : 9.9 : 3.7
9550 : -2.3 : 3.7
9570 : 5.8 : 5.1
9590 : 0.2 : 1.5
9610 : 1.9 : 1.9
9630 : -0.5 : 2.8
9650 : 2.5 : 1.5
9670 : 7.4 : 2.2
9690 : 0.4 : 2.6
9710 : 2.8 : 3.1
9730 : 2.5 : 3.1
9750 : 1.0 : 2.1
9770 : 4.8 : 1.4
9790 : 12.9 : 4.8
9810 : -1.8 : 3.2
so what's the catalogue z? 1.19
